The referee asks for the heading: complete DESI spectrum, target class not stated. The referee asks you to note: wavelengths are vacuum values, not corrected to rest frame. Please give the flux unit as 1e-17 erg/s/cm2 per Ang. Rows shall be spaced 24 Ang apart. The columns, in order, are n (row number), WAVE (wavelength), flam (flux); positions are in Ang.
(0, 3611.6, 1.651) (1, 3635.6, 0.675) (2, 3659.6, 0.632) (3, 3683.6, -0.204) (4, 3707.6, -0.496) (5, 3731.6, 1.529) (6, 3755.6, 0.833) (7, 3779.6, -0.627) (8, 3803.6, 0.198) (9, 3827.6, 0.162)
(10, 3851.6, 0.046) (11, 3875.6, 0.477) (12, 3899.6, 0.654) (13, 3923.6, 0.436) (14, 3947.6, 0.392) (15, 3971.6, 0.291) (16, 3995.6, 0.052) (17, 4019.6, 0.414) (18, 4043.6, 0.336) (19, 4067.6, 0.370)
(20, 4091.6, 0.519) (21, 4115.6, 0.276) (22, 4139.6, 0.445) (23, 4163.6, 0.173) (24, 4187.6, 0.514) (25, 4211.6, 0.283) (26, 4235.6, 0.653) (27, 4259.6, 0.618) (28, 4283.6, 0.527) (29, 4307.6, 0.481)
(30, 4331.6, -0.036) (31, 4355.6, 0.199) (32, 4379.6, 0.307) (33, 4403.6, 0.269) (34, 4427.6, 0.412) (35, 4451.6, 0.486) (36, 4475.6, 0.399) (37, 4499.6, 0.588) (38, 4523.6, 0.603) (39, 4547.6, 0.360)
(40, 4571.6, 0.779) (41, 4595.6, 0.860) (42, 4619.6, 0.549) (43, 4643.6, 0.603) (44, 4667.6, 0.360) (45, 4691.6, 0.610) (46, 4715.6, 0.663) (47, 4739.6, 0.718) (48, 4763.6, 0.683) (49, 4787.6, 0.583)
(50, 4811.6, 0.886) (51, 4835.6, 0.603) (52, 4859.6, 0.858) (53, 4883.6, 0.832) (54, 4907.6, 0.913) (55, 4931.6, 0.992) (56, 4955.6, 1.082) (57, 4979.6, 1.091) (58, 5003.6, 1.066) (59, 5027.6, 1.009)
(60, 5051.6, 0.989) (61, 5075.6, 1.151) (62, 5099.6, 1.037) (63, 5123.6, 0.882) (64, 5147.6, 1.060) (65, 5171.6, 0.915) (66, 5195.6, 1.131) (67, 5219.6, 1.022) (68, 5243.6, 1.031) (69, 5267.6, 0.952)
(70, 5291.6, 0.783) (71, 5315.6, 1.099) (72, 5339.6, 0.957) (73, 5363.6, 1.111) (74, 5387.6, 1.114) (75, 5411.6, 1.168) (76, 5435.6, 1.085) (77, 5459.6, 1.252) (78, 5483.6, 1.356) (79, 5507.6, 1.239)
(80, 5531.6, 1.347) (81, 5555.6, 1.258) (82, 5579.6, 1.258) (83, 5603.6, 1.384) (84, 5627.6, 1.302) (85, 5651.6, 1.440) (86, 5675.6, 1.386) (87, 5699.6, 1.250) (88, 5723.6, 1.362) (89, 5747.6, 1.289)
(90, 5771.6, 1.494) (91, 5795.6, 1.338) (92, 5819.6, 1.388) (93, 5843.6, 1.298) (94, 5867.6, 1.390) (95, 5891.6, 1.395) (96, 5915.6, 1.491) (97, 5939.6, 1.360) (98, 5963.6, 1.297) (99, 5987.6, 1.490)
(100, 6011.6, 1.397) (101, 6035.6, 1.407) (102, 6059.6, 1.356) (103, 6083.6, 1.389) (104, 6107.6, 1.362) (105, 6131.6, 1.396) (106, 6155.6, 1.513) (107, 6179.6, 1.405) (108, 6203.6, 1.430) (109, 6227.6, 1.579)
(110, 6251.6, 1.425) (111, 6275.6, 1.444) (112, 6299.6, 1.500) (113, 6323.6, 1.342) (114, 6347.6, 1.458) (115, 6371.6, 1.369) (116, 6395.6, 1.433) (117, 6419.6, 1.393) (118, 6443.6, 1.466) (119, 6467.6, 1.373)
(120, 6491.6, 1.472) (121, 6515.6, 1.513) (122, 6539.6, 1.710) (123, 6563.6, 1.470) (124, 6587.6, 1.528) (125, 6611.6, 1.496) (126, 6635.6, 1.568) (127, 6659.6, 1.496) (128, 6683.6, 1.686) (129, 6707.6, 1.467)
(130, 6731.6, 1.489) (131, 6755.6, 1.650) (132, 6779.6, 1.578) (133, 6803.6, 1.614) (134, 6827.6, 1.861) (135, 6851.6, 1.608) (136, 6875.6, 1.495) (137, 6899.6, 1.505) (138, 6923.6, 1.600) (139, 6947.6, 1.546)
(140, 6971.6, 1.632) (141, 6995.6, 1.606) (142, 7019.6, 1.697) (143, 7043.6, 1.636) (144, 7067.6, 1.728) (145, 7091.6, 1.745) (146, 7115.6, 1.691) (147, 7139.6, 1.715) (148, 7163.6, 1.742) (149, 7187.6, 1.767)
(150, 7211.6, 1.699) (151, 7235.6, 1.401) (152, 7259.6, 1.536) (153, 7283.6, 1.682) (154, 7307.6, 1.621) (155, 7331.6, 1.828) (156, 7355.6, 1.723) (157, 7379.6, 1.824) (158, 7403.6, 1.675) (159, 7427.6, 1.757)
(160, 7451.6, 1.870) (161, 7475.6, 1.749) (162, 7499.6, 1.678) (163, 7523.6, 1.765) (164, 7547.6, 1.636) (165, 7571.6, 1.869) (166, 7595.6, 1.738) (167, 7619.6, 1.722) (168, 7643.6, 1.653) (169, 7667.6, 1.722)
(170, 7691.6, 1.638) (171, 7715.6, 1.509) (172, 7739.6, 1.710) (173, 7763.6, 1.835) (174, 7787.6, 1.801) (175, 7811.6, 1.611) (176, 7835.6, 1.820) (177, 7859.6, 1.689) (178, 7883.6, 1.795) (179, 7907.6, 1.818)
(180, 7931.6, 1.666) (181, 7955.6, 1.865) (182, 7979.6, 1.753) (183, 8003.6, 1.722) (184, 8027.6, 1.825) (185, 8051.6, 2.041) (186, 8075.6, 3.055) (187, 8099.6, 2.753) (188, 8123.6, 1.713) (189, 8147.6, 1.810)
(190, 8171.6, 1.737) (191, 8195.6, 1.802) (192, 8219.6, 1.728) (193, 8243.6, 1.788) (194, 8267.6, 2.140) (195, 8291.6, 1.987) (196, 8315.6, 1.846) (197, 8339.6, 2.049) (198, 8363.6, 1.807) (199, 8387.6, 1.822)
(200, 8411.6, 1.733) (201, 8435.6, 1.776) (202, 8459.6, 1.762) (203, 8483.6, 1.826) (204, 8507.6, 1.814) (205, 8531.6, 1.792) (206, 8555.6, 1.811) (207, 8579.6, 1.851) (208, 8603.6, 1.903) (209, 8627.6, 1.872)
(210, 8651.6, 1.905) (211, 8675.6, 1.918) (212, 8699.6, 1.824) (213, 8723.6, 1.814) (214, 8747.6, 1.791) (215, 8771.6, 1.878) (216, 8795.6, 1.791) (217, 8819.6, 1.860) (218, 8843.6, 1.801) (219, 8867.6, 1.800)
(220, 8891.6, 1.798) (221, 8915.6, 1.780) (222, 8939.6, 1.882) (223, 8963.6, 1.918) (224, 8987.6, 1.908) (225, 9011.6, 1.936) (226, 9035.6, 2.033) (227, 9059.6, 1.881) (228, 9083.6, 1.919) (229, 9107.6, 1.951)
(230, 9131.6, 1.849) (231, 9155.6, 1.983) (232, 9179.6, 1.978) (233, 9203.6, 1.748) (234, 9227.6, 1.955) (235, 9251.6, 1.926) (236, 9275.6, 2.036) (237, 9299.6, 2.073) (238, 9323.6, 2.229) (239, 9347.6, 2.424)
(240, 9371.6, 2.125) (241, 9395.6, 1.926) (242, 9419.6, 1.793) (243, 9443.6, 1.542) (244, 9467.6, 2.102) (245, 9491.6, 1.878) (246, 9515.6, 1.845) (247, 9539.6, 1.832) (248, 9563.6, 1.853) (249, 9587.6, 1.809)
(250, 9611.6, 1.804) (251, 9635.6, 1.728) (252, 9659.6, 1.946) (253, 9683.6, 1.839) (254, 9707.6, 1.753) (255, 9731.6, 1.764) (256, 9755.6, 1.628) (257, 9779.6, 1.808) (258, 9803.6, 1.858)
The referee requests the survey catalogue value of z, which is 0.229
